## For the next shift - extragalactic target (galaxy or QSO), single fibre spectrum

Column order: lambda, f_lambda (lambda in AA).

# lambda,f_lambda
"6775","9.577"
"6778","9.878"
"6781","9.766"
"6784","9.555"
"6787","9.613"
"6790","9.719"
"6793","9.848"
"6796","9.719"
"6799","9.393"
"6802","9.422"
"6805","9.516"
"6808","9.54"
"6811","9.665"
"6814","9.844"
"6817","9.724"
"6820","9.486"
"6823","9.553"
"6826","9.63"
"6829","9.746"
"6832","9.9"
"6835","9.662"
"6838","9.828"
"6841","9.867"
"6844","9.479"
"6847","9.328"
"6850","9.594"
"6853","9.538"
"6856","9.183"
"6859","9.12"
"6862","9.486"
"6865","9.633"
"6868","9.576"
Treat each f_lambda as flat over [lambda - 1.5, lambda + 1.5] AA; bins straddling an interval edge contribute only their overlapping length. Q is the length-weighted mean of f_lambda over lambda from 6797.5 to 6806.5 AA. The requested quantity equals 9.44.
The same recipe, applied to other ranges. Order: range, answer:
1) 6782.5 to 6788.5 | 9.58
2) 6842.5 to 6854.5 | 9.48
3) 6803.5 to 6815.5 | 9.64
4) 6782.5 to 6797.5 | 9.69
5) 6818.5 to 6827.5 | 9.56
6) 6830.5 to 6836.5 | 9.78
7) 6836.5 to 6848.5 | 9.63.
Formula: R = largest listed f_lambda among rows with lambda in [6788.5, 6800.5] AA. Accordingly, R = 9.848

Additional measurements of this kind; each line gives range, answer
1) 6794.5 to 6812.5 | 9.719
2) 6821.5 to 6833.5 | 9.9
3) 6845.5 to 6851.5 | 9.594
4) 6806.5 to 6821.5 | 9.844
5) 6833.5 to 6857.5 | 9.867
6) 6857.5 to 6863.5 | 9.486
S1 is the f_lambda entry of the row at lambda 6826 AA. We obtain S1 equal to 9.63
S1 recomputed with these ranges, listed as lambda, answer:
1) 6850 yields 9.594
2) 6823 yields 9.553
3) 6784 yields 9.555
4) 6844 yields 9.479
